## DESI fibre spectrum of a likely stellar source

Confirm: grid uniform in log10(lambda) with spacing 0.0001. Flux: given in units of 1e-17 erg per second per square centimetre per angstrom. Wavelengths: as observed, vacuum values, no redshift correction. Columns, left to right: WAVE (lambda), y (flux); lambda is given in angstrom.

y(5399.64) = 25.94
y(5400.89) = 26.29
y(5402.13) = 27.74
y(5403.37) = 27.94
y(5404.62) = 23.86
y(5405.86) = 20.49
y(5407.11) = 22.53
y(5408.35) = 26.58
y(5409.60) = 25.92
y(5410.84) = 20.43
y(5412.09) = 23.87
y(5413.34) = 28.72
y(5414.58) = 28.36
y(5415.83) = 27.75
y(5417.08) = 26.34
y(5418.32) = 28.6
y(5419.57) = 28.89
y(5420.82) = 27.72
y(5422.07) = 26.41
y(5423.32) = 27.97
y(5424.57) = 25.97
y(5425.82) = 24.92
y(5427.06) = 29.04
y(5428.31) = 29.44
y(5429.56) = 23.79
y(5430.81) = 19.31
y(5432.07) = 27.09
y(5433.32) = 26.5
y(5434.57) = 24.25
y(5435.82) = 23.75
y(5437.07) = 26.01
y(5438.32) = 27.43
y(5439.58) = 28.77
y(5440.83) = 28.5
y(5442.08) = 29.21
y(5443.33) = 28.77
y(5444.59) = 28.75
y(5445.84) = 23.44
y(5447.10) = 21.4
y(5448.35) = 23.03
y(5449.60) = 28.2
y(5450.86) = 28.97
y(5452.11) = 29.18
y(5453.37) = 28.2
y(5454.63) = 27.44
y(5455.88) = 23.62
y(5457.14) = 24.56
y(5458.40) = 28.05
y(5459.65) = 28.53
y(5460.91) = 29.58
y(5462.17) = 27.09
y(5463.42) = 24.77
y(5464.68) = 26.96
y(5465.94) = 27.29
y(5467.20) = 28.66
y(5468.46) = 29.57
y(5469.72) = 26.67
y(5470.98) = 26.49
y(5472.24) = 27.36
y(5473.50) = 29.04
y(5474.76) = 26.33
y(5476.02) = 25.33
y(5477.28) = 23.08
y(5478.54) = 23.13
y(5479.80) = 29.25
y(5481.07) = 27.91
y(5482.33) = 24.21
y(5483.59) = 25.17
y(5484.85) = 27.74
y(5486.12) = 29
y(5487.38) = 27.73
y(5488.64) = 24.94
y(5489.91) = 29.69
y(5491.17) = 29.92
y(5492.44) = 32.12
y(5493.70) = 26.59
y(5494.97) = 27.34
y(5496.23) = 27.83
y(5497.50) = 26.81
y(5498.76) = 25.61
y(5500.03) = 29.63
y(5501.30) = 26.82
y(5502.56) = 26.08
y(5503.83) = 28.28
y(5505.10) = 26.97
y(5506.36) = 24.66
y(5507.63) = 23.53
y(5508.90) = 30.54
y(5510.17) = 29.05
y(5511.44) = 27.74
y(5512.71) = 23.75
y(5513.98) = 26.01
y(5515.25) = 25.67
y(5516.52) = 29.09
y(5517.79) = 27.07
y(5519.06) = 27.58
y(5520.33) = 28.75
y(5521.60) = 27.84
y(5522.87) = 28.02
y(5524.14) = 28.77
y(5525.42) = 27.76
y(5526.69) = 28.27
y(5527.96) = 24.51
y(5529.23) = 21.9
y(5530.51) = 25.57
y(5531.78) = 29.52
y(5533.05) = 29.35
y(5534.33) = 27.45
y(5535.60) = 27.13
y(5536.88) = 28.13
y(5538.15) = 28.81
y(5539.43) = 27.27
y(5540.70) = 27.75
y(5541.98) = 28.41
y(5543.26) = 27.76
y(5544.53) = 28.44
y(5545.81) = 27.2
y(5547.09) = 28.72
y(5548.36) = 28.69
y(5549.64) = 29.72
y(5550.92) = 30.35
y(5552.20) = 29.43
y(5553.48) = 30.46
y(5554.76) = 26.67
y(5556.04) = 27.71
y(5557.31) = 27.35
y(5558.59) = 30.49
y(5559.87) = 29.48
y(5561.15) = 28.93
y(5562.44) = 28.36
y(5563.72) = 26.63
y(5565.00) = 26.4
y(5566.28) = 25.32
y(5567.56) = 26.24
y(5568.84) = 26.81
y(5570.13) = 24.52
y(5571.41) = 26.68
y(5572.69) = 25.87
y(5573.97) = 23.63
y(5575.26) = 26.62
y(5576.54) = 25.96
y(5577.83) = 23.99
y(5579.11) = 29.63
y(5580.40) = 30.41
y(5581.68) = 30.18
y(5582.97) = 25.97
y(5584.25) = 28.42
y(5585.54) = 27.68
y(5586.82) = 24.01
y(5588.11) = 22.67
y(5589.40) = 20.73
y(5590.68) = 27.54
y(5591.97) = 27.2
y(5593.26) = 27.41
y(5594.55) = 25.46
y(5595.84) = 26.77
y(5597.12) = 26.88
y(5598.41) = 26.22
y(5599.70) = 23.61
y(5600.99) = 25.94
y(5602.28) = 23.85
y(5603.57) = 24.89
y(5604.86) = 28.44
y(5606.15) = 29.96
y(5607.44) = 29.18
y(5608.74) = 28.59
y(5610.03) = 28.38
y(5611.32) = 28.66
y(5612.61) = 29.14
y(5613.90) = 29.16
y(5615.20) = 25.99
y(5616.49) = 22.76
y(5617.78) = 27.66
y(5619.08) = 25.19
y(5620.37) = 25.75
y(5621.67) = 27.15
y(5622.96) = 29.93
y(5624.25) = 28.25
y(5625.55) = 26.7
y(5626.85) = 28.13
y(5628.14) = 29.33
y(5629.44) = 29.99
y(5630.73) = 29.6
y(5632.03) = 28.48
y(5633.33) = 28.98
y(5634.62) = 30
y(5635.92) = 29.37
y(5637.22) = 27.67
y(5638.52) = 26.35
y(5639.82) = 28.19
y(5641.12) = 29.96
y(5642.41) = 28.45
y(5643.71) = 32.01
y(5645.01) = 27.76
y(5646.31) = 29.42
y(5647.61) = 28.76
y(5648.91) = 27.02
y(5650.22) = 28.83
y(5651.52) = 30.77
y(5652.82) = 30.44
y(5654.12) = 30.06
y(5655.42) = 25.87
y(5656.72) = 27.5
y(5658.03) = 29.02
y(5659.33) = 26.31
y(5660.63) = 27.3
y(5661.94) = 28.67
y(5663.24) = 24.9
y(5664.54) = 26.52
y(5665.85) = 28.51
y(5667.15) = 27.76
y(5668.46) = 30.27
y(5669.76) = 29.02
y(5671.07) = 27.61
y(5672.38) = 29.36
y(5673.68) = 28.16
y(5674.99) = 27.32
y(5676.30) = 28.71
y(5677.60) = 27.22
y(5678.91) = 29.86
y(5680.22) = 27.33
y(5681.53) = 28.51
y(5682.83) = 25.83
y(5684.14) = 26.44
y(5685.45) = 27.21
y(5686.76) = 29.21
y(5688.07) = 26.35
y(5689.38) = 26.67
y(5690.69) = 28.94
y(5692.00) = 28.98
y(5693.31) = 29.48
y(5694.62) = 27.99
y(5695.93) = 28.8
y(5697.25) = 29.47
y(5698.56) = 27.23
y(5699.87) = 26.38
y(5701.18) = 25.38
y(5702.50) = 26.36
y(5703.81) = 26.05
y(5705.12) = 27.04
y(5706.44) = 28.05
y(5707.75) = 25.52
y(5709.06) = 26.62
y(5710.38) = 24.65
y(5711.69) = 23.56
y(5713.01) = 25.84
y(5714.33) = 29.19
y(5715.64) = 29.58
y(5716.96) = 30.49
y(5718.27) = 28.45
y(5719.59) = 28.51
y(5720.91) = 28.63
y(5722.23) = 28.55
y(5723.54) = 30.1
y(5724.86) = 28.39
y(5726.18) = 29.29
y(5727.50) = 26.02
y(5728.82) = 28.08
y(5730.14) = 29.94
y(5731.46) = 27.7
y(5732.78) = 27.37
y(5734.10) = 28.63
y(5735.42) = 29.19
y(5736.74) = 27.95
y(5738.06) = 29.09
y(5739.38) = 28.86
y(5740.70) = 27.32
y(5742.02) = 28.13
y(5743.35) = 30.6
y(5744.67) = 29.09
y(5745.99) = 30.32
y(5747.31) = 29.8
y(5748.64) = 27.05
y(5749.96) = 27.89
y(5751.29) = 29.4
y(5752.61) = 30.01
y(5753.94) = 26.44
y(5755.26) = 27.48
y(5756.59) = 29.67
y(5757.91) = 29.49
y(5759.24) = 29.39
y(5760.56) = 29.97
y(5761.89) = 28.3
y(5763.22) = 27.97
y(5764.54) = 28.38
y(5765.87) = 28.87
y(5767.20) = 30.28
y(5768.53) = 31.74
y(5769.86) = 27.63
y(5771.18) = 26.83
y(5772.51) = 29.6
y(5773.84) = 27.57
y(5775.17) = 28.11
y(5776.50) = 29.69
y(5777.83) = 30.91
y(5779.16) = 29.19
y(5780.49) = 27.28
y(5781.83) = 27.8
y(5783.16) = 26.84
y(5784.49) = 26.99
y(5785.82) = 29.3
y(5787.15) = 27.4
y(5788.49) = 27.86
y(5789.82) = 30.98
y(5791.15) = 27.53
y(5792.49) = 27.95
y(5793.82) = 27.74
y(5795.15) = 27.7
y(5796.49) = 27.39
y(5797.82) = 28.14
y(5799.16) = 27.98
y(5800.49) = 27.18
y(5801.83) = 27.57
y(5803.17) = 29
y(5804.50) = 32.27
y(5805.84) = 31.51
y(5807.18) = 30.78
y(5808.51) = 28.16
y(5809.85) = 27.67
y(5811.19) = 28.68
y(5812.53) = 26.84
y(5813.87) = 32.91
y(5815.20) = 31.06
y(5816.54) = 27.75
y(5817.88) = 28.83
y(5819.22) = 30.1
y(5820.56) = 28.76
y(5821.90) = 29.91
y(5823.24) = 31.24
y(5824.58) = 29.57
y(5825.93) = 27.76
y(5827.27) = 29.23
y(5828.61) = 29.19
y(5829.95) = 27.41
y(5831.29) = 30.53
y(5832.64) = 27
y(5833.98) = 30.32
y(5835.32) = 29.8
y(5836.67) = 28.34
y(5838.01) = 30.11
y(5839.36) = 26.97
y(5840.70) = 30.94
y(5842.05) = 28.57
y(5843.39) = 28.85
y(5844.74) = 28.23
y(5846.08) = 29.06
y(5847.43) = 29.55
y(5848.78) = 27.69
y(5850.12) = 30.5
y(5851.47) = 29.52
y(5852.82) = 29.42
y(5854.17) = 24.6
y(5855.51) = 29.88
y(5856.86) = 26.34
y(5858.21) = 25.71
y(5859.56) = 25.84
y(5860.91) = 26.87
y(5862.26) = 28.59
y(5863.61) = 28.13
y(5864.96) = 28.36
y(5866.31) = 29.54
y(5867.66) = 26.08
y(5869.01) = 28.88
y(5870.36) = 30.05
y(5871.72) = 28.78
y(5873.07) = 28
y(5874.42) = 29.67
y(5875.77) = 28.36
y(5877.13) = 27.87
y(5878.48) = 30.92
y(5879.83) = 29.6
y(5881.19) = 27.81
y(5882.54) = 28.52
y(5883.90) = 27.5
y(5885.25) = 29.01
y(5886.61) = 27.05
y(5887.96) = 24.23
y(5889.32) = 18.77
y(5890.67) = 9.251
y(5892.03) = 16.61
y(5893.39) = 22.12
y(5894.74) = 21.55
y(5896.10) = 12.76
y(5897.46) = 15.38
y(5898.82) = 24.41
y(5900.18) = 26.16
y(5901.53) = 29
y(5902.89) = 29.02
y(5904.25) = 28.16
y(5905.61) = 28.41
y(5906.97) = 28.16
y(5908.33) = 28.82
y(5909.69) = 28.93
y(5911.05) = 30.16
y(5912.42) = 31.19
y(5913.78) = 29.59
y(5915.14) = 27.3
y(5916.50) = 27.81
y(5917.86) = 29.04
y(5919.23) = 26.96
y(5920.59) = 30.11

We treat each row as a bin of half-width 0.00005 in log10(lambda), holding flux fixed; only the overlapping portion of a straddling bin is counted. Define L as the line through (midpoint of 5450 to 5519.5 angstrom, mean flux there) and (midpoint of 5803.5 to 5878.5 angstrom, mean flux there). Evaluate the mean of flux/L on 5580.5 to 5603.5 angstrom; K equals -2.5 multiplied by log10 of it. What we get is 0.07 mag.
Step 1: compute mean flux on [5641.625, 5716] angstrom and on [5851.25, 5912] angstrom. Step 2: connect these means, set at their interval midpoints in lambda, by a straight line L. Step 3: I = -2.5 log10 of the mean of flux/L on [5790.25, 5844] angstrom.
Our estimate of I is -0.09 mag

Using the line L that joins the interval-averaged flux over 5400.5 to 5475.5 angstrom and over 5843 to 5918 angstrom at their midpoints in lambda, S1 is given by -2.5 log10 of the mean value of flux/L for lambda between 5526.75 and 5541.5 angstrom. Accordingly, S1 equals -0.02 mag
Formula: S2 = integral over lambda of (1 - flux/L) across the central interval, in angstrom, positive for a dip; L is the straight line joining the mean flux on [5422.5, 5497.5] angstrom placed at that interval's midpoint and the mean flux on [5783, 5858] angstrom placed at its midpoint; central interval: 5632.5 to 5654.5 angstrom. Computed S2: -0.9 angstrom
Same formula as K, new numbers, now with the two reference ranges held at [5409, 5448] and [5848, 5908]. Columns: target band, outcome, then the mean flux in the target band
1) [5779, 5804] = -0.070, 28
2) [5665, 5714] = -0.050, 27.5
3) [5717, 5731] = -0.095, 28.7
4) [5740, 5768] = -0.103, 28.9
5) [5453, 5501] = -0.035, 27.2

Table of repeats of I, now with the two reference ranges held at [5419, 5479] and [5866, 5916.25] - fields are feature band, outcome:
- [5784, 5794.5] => -0.08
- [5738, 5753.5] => -0.10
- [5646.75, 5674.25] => -0.07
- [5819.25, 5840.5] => -0.12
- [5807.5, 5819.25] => -0.11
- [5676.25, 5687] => -0.05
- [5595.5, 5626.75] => -0.02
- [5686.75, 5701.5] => -0.06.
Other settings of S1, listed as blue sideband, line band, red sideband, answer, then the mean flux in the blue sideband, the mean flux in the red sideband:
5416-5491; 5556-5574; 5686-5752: 0.01 mag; 26.8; 28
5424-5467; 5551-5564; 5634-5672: -0.04 mag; 26.5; 28.4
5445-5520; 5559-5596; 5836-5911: 0.02 mag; 27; 26.8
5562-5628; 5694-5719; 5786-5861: 0.02 mag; 26.7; 28.7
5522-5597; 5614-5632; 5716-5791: 0.01 mag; 27.3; 28.7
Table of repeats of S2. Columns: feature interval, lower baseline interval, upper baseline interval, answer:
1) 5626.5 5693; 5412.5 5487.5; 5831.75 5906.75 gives -3.8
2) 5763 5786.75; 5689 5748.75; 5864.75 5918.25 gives -1.0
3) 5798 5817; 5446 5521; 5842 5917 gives -1.7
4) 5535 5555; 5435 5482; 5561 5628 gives -1.3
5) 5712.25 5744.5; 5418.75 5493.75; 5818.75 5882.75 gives -0.5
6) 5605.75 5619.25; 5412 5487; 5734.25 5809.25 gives 0.0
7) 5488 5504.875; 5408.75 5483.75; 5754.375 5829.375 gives -0.6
